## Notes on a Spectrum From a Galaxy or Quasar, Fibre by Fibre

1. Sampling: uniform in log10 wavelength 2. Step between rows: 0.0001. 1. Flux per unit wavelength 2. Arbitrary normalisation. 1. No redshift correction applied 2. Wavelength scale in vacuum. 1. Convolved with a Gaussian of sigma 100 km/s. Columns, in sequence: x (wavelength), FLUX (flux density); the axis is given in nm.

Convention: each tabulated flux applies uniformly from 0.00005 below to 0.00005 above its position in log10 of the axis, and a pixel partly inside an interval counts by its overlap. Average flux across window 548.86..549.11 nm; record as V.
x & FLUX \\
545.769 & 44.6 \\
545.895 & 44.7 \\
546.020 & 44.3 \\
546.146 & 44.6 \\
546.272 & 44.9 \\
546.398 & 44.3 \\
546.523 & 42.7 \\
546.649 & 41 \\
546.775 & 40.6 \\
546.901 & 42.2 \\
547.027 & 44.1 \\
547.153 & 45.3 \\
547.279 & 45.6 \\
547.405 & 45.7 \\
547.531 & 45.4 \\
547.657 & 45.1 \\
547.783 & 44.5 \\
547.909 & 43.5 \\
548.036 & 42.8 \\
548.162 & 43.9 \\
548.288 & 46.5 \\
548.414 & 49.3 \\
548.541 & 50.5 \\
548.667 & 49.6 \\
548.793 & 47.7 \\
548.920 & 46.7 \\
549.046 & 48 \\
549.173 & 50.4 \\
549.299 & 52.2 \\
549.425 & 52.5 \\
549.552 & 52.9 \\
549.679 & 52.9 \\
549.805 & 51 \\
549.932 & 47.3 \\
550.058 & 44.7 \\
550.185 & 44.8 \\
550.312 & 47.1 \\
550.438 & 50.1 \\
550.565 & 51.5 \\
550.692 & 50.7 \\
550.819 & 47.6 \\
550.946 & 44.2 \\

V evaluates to 47.3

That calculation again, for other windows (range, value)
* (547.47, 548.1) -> 44.2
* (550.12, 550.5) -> 47.3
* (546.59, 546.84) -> 40.8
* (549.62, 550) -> 50.4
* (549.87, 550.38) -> 46.1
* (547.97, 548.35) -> 44.3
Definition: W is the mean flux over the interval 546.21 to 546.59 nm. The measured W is 44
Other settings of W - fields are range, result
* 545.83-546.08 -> 44.6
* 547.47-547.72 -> 45.3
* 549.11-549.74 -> 52.2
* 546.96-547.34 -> 45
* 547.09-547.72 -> 45.4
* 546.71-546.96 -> 41.4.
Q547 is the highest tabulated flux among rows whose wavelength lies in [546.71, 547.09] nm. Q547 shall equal 44.1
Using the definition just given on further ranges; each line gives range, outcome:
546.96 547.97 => 45.7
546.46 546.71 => 42.7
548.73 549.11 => 48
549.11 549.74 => 52.9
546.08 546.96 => 44.9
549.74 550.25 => 51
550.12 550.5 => 50.1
